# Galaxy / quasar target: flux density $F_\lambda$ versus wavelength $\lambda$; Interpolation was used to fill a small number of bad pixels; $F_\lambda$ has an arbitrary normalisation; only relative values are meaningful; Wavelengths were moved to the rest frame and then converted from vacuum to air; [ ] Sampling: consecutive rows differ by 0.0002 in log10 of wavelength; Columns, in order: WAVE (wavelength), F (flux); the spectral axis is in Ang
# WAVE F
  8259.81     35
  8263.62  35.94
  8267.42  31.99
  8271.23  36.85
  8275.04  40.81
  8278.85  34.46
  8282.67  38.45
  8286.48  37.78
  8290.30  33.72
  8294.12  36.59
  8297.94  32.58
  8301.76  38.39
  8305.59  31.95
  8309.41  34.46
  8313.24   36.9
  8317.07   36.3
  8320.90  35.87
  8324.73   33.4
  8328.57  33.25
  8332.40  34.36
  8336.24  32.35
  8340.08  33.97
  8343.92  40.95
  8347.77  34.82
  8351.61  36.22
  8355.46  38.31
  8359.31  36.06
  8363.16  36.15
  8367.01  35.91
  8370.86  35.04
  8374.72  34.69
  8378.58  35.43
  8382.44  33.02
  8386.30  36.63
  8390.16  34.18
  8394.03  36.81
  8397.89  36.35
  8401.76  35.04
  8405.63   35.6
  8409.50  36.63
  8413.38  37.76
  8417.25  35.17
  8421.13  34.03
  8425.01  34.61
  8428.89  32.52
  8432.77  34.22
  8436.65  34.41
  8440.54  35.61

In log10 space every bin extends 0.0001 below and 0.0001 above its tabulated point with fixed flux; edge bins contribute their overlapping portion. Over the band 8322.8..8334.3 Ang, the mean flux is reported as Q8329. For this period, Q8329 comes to 33.7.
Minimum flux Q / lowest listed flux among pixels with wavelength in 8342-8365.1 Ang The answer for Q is 34.82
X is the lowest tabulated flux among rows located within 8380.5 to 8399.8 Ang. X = 33.02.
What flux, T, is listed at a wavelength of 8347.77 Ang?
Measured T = 34.82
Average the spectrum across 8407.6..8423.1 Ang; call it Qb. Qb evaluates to 35.9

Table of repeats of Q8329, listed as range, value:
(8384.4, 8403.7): 35.8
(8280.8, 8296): 36.6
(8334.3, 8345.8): 35.7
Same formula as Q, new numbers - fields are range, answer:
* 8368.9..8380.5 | 34.69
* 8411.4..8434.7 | 32.52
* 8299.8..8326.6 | 31.95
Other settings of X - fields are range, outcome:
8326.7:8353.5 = 32.35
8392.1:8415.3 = 35.04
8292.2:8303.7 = 32.58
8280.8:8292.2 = 33.72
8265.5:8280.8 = 31.99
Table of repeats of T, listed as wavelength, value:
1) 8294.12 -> 36.59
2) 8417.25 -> 35.17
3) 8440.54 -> 35.61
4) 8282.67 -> 38.45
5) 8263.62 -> 35.94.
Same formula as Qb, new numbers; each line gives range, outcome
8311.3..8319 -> 36.6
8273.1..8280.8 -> 37.6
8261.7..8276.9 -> 36.4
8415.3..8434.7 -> 34.1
